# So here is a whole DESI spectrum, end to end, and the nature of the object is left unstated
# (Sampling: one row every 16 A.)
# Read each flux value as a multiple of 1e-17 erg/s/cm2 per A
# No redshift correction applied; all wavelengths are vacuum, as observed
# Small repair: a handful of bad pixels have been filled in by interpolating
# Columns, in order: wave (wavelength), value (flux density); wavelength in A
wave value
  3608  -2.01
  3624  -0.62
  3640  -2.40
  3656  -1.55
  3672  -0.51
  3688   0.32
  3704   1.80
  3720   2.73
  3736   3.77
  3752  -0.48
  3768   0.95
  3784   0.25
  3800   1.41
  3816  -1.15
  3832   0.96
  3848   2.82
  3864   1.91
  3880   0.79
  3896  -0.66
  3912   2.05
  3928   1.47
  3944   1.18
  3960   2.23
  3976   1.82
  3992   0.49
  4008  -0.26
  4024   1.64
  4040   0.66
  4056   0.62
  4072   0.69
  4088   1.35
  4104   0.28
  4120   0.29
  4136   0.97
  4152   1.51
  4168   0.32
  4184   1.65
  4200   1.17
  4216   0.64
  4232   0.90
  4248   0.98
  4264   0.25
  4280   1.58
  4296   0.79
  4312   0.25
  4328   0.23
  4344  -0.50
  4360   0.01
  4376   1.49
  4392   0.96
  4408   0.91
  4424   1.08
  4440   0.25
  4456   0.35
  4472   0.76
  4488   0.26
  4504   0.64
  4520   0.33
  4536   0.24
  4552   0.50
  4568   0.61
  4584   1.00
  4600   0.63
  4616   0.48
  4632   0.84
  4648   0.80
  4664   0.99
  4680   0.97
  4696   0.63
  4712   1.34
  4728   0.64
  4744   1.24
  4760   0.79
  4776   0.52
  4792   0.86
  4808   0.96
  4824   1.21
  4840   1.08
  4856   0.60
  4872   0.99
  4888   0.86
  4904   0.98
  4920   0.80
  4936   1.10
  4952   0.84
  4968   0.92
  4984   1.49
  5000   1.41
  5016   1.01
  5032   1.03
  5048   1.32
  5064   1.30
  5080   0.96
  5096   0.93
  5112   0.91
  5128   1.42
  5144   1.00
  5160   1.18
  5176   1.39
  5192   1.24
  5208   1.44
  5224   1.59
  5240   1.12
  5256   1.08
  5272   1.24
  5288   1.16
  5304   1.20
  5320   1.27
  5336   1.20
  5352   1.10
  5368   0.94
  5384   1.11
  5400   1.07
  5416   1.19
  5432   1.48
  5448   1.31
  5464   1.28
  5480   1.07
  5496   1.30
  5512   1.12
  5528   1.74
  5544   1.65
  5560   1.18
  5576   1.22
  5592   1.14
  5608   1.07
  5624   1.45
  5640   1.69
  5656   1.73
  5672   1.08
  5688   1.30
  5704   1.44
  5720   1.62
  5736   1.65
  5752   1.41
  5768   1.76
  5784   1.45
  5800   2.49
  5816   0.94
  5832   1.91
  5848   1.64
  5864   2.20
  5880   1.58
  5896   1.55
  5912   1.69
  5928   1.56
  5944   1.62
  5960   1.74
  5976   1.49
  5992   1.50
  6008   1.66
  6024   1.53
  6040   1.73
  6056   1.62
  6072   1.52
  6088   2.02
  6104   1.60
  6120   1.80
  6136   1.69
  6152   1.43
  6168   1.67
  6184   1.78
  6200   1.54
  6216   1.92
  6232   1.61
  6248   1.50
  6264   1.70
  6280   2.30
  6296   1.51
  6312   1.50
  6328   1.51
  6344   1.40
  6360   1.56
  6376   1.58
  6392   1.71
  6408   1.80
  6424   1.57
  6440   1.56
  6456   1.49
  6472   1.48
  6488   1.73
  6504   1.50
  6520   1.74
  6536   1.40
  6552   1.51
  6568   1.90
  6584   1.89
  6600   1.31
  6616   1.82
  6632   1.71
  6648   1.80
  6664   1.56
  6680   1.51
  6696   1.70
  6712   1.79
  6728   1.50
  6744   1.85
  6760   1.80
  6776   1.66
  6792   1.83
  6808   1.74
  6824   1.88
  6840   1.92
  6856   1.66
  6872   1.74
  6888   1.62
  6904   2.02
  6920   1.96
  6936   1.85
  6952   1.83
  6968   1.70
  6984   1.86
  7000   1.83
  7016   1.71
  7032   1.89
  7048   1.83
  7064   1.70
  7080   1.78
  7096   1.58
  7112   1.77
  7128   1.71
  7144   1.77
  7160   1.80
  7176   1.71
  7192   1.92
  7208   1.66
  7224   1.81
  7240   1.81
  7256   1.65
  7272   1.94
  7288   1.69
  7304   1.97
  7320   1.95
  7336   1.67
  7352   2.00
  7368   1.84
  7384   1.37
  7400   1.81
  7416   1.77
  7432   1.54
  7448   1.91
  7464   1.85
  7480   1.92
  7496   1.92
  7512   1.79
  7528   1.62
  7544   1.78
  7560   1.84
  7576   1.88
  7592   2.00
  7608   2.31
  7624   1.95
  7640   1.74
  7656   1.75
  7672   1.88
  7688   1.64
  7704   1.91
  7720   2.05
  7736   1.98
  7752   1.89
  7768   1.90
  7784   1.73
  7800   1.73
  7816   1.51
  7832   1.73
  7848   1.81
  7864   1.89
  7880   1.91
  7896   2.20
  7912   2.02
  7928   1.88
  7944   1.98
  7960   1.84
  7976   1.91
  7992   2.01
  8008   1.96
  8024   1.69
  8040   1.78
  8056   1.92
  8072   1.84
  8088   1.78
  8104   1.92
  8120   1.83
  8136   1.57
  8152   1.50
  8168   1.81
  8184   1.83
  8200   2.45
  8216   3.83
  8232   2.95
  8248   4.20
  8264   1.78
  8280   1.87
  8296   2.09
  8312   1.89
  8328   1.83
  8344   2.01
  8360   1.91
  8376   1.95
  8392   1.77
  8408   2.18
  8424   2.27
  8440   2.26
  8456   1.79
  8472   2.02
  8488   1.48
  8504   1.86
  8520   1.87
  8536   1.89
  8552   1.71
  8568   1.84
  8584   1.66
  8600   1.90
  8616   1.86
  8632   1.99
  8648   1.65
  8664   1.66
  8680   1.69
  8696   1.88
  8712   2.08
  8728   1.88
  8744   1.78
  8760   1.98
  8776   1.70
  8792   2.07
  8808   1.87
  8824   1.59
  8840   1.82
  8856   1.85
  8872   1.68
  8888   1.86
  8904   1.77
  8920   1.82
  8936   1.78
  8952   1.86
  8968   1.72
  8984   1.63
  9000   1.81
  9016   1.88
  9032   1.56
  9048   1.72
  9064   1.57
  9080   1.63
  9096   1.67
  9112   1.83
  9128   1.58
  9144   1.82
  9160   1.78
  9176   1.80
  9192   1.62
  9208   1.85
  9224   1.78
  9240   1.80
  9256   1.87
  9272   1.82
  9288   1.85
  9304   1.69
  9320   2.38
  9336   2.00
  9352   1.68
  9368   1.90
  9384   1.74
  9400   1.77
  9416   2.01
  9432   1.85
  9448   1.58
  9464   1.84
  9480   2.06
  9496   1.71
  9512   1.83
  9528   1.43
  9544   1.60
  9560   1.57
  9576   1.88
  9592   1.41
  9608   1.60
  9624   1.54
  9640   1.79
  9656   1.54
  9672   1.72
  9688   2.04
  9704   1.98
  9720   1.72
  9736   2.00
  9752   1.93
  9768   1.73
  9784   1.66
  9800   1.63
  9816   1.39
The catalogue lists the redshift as 0.253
